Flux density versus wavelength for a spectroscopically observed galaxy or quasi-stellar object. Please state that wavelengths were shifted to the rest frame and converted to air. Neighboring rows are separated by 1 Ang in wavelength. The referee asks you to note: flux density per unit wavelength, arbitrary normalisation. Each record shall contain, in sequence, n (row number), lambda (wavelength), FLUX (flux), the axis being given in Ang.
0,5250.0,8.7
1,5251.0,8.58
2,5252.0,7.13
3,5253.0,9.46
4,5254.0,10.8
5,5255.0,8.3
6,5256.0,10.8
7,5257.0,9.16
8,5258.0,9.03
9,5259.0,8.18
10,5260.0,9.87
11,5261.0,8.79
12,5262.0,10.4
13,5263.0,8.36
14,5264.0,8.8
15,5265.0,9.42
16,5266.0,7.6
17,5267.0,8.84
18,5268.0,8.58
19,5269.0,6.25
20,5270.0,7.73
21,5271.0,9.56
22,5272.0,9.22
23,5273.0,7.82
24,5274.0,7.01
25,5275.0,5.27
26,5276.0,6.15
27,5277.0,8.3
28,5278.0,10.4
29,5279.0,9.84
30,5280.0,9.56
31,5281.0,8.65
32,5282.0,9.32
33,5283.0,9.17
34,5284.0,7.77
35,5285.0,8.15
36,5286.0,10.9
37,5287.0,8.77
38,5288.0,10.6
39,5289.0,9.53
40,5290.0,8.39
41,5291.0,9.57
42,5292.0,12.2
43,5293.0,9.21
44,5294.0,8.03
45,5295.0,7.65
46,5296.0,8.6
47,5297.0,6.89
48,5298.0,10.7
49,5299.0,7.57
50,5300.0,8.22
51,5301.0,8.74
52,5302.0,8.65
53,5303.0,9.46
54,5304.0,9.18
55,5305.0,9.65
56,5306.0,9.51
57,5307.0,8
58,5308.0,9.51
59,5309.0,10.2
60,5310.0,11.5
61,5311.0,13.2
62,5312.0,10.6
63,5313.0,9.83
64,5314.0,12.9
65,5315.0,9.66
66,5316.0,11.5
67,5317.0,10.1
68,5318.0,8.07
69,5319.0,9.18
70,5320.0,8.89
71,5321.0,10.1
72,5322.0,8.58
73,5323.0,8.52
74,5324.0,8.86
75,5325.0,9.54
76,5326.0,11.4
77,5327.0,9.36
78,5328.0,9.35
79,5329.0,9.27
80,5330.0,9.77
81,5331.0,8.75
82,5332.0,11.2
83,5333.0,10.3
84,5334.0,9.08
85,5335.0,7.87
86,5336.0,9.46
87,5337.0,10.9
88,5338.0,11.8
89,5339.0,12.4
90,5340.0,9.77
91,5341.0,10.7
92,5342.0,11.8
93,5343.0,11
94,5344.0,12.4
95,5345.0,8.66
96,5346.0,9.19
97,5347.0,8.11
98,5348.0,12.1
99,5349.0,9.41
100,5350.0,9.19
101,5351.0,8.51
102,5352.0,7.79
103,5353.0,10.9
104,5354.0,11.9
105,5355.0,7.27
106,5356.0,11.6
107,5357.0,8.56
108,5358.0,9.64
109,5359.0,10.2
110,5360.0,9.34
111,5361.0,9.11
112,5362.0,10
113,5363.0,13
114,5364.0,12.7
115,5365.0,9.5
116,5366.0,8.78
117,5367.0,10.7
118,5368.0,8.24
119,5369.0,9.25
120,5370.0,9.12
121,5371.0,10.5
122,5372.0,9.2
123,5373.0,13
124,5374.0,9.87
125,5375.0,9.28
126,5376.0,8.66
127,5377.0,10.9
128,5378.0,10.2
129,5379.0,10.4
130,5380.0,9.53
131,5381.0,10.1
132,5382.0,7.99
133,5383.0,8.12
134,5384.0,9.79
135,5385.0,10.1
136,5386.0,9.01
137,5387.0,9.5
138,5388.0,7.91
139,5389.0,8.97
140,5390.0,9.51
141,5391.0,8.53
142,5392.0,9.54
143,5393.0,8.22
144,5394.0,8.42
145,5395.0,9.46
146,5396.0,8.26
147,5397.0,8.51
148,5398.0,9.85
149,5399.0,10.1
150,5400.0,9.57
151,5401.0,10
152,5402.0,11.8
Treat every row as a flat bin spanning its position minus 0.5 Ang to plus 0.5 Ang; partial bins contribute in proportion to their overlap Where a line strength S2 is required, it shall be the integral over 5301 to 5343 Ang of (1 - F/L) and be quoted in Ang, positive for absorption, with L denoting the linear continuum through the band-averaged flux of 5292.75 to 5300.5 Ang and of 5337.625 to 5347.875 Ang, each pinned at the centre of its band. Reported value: -1.7 Ang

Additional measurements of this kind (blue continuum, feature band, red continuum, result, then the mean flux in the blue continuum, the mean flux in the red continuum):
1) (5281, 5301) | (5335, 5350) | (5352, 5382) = -1.2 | 9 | 9.98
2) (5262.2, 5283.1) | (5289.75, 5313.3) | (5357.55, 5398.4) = -1.8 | 8.39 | 9.58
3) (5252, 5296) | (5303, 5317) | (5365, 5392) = -2.0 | 8.85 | 9.51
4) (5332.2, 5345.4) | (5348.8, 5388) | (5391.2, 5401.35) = 0.2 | 10.5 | 9.16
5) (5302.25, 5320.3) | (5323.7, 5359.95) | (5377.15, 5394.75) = -0.9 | 10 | 9.21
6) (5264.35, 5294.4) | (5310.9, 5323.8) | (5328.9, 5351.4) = -0.5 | 8.73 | 10.1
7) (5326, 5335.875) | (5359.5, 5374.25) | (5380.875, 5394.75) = -1.6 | 9.54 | 8.96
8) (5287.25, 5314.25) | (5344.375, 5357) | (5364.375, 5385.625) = 0.1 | 9.52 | 9.69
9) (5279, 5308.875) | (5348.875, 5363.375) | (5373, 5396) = -0.8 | 9.07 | 9.33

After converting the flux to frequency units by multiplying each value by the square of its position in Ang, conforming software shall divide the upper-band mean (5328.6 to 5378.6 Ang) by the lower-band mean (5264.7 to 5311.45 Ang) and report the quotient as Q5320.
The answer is 1.2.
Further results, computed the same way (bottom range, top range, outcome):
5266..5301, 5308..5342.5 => 1.19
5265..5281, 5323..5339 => 1.23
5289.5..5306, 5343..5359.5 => 1.11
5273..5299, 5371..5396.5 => 1.11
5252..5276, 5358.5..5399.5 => 1.17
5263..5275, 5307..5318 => 1.33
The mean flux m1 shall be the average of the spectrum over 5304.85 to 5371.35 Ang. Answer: 9.97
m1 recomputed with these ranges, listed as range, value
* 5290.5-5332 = 9.54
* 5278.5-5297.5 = 9.09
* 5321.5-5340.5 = 9.8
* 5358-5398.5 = 9.58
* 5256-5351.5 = 9.37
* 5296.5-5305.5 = 8.78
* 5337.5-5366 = 10.2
